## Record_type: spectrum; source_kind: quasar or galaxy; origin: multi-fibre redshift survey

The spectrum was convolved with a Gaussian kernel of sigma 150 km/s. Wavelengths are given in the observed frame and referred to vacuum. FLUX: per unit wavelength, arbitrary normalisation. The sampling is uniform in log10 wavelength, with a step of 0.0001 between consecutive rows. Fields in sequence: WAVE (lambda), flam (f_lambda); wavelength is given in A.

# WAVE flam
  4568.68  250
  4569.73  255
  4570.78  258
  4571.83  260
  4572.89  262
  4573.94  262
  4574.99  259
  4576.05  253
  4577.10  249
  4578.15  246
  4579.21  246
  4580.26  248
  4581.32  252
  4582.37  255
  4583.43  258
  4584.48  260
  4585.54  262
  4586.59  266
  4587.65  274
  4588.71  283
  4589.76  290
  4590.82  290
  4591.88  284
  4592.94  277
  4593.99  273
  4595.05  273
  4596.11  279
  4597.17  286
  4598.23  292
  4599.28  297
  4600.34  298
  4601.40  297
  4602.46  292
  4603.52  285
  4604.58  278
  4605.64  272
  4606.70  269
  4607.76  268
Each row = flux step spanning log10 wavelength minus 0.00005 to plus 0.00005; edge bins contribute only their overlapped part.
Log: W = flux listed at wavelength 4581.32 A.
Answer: 252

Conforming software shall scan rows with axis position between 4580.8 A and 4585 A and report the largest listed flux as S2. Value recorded 260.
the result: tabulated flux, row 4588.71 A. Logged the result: 283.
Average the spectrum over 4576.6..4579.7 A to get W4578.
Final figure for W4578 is 247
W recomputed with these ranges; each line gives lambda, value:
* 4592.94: 277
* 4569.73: 255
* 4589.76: 290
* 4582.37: 255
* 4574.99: 259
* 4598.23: 292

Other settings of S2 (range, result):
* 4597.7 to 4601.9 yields 298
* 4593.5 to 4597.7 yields 286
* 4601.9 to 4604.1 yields 292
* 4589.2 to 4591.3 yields 290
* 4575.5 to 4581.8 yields 253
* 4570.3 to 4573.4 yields 262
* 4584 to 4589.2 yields 283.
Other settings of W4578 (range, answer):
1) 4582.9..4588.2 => 264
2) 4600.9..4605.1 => 288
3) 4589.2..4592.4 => 288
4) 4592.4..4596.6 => 276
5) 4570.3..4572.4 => 259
